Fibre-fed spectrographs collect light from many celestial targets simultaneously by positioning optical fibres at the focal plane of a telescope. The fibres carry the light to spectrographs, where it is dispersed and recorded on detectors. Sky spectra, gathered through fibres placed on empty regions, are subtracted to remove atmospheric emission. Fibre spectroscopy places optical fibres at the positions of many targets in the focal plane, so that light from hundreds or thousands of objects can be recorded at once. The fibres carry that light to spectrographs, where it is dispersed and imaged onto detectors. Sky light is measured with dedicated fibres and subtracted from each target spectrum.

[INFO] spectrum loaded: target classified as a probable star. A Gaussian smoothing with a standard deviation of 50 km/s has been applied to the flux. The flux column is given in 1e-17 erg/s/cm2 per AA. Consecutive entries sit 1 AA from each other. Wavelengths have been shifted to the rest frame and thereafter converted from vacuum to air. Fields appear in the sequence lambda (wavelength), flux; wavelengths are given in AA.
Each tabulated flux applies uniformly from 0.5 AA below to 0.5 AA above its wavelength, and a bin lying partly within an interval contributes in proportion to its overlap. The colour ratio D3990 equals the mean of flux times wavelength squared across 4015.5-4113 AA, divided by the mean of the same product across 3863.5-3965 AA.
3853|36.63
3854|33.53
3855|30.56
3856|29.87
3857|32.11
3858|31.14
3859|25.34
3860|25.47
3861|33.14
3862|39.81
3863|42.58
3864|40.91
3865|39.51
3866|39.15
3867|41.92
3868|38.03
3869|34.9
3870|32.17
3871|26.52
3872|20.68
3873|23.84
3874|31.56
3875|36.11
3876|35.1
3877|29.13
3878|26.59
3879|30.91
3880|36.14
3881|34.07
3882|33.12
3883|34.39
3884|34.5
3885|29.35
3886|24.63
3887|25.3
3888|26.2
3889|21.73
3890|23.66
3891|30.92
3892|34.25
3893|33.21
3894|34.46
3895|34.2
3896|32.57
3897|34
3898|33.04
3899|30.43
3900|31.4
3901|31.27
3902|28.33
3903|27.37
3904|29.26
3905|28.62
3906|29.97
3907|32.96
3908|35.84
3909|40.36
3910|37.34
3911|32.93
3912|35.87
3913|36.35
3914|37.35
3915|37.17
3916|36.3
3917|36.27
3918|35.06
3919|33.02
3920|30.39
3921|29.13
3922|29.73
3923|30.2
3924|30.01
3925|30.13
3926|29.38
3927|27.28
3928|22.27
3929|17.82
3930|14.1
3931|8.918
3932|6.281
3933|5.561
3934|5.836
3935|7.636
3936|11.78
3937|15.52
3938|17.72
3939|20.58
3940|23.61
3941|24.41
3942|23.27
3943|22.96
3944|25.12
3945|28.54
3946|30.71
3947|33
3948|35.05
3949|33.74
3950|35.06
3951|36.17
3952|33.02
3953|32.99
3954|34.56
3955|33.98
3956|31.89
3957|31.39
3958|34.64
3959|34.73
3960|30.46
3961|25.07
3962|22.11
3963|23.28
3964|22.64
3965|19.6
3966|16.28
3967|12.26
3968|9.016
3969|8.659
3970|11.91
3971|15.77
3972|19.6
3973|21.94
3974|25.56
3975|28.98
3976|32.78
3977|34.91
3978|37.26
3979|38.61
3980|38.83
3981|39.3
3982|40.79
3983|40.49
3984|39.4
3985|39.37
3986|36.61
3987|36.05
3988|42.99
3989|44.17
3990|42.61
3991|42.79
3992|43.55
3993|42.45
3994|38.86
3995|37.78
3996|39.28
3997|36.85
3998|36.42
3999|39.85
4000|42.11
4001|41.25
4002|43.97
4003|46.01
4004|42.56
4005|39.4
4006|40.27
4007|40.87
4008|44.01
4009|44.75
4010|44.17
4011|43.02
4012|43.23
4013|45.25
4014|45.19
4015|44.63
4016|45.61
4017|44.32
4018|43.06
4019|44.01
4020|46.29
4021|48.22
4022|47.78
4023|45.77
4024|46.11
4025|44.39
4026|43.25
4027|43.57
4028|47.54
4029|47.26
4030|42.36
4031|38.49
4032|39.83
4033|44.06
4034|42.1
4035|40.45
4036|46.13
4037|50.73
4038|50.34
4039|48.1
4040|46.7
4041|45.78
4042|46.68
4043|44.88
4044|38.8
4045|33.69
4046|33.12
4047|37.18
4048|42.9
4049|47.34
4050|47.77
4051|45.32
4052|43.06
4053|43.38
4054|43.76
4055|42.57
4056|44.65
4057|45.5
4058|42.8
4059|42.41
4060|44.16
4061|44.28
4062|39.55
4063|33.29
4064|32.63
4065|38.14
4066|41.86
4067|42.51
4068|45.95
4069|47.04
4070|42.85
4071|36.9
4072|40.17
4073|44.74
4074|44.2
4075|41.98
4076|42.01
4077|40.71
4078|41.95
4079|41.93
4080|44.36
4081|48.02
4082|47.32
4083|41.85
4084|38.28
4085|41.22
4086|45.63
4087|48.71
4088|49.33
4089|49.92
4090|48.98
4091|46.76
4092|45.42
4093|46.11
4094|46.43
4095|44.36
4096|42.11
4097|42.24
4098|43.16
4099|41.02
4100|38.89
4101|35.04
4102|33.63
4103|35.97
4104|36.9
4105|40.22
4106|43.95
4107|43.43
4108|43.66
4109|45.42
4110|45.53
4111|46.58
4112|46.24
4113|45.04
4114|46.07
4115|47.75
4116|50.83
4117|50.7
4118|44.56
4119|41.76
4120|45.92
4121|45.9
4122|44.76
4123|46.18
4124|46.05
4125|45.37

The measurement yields 1.60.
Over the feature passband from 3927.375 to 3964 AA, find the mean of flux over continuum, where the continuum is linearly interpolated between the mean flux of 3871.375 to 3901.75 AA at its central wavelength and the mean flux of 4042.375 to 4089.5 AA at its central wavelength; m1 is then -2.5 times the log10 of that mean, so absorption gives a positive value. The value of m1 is 0.39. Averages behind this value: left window 30.5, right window 42.6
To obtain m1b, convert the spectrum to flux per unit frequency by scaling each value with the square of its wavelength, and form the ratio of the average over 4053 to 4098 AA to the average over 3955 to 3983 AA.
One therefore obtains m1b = 1.71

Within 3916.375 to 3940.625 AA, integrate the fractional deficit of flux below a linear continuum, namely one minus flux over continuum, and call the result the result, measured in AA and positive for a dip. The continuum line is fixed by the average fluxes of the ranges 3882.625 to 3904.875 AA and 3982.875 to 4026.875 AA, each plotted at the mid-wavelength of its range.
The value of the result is 8.7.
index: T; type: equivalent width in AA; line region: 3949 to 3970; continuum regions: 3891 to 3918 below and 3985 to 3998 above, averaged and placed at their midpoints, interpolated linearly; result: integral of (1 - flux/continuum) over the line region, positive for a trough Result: 6.3 AA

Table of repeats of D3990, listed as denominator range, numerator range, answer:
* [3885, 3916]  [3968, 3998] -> 1.12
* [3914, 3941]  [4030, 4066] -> 1.96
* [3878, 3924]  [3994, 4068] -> 1.43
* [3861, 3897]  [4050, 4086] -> 1.44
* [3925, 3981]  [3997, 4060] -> 1.86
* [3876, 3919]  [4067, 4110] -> 1.48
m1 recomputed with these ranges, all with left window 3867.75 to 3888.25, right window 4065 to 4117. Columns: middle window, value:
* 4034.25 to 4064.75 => -0.05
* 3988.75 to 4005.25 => -0.09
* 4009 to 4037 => -0.13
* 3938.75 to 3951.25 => 0.21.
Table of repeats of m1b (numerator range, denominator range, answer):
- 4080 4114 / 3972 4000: 1.23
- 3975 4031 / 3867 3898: 1.44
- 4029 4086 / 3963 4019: 1.23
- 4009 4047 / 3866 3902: 1.52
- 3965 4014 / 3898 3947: 1.39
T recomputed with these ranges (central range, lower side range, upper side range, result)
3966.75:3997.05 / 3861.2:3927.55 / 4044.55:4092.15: 3.9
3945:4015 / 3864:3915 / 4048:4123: 5.8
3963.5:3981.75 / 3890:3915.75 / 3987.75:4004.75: 7.0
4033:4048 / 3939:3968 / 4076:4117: -2.3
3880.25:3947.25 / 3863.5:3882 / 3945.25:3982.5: 7.2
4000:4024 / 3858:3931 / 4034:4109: -3.1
